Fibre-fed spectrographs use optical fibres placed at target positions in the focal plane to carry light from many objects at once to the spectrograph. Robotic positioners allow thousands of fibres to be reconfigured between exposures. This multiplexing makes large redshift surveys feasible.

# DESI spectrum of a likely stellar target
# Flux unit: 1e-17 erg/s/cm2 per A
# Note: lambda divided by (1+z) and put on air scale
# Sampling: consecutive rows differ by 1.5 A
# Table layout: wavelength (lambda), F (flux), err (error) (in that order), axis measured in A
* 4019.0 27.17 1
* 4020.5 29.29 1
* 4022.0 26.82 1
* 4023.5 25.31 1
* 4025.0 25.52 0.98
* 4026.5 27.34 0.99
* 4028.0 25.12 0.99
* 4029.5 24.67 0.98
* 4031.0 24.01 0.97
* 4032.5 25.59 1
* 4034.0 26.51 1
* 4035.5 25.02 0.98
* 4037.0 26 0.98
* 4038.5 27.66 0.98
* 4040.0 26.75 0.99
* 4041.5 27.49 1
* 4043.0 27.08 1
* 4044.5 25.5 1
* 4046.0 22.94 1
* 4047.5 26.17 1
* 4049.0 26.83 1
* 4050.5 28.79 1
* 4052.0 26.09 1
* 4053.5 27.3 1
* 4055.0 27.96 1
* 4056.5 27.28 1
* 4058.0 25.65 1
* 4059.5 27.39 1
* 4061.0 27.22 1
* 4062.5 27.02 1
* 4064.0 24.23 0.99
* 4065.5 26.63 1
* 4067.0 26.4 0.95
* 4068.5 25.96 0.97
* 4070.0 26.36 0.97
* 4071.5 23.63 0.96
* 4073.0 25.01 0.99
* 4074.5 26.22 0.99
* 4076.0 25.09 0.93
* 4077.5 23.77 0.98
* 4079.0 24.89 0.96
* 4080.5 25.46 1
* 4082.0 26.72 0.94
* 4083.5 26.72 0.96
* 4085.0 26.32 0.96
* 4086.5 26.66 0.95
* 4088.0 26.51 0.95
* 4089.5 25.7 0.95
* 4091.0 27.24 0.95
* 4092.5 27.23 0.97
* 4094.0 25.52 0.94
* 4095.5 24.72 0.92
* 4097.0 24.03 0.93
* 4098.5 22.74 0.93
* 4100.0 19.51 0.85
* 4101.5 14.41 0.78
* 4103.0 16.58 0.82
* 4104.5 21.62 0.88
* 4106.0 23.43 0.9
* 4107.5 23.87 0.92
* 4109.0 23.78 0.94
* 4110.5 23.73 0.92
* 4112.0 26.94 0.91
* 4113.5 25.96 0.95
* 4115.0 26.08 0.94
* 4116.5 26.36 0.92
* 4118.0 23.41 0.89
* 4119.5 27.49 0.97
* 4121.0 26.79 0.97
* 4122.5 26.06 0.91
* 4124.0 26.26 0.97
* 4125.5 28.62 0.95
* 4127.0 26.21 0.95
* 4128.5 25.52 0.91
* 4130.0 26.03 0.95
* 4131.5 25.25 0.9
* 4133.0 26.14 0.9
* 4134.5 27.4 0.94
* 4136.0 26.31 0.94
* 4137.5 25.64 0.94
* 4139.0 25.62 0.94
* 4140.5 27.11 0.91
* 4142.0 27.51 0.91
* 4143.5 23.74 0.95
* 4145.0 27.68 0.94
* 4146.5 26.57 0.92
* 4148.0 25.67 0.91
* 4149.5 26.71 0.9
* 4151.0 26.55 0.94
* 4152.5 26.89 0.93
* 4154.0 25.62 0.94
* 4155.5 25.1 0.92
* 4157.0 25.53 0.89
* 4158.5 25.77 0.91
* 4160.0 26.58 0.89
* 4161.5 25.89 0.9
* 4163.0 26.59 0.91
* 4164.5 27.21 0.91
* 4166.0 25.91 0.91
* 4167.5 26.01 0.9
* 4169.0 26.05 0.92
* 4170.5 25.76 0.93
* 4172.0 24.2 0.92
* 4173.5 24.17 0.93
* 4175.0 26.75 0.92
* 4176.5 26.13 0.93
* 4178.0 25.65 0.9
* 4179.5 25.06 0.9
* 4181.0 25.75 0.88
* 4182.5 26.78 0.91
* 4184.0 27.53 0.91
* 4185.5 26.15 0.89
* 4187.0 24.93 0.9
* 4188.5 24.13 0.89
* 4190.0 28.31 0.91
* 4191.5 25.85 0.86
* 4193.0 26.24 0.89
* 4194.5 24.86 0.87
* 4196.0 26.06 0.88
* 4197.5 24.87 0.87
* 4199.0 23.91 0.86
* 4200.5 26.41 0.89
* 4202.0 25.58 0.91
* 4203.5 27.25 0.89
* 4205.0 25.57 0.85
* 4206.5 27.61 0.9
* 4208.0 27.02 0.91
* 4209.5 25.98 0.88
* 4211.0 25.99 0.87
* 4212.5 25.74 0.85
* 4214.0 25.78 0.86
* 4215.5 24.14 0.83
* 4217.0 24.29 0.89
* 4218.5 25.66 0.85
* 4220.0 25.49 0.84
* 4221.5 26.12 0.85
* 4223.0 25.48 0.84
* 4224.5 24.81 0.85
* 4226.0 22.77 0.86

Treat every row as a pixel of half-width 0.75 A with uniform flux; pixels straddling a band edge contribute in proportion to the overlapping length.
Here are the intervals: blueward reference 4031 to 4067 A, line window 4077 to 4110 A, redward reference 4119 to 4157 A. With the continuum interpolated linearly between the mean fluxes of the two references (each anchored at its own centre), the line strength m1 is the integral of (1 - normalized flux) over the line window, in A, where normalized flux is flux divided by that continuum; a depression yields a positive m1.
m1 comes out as 3.0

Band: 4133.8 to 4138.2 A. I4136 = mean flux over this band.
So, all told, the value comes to 26.4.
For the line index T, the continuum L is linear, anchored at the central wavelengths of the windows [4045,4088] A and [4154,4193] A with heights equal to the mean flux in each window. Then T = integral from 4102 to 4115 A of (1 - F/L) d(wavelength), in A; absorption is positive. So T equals 1.40 A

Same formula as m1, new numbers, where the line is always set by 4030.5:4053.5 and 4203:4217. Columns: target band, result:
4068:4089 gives 0.4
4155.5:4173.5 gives 0.1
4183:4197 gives 0.0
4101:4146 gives 1.7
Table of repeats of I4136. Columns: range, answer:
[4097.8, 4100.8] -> 21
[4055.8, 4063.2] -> 26.9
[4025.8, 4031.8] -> 25.3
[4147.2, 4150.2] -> 26.2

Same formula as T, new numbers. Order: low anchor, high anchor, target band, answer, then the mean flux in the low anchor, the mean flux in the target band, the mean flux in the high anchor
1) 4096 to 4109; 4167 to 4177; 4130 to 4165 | -3.3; 21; 26.2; 25.6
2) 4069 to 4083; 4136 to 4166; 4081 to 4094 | -0.6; 25.3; 26.6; 26.2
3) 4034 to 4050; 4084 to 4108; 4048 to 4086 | -1.9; 26.2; 26.2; 23.5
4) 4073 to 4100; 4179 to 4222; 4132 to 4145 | -0.3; 25.4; 26.3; 25.8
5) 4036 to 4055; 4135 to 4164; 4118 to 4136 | -0.1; 26.6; 26.4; 26.2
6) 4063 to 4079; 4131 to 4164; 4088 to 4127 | 2.0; 25.3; 24.4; 26.2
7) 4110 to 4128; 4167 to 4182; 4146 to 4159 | -0.1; 26.2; 26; 25.6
